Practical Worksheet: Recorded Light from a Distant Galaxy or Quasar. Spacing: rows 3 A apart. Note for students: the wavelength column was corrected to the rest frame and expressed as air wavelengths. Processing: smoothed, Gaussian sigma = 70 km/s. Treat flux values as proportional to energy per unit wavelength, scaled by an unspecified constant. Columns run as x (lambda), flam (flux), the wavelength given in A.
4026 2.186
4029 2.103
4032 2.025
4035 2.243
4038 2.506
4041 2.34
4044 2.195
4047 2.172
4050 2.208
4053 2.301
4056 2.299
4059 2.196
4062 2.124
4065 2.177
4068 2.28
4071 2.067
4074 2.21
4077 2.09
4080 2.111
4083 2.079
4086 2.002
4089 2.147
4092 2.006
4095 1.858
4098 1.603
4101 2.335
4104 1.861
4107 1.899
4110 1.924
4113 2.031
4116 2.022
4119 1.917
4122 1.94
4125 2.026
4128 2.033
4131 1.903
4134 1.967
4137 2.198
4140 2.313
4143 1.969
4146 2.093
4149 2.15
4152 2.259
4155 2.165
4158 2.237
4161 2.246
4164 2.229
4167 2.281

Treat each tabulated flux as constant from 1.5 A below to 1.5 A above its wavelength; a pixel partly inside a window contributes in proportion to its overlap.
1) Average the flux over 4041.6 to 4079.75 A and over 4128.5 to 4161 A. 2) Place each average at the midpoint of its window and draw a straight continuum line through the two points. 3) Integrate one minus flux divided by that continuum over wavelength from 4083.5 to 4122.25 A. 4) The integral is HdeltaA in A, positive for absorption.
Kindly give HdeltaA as 3.4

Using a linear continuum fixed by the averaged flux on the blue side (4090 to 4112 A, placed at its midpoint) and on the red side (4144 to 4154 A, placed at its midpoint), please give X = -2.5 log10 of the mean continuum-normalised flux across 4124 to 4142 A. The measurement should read 0.01 mag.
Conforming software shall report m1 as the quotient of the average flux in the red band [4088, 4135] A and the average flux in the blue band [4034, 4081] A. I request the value 0.88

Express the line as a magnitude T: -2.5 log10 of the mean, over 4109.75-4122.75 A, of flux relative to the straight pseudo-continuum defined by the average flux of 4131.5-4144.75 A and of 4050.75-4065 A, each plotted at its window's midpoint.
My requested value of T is 0.08 mag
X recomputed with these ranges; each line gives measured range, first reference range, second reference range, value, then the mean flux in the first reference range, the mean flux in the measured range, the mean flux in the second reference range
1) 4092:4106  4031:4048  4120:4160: 0.13 mag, 2.26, 1.92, 2.1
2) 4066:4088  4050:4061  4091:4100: -0.05 mag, 2.25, 2.12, 1.84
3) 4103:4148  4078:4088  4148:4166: 0.08 mag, 2.07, 2.01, 2.22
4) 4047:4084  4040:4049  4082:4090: -0.02 mag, 2.23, 2.18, 2.07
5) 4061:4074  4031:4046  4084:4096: -0.02 mag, 2.27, 2.17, 2.01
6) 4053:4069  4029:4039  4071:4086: -0.03 mag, 2.22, 2.22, 2.1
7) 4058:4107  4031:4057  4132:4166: 0.08 mag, 2.26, 2.07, 2.16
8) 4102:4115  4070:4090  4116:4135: 0.04 mag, 2.1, 1.95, 1.97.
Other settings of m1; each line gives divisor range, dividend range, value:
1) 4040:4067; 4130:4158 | 0.96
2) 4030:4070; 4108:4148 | 0.91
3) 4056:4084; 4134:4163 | 1.01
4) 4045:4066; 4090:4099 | 0.84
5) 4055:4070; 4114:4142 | 0.92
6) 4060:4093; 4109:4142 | 0.96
